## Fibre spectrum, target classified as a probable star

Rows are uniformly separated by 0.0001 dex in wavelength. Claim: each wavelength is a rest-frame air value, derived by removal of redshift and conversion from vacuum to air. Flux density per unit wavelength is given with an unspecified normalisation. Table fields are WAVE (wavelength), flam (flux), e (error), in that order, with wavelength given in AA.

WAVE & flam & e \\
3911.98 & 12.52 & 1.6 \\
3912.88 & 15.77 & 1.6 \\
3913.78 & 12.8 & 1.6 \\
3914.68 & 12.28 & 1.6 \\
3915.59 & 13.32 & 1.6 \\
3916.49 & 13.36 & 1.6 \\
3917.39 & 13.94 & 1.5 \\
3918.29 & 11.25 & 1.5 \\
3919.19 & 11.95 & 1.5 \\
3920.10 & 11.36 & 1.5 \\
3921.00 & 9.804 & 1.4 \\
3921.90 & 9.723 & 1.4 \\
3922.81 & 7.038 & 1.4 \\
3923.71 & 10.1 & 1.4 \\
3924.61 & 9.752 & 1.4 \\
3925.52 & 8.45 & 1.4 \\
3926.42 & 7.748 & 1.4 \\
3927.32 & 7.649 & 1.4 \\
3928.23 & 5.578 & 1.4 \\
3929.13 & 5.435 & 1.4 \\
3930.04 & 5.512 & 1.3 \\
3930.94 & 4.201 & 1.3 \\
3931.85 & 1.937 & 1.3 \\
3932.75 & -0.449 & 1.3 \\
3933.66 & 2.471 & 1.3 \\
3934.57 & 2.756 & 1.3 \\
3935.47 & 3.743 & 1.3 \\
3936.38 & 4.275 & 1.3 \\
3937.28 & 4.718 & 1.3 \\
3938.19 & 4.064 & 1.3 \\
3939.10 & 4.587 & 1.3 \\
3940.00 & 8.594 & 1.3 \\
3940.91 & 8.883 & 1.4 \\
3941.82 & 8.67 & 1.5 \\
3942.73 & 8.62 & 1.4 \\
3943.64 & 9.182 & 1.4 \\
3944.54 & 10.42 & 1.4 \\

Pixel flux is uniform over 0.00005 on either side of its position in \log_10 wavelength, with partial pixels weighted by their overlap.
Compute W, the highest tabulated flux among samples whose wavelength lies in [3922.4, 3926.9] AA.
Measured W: 10.1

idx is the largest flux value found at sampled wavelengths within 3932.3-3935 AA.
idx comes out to 2.756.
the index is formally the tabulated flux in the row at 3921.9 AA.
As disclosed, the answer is 9.723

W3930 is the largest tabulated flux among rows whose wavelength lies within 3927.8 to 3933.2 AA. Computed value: 5.578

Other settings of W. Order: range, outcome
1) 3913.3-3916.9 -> 13.36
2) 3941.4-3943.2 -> 8.67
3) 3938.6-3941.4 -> 8.883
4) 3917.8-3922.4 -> 11.95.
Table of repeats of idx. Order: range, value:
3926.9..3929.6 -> 7.649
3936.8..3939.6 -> 4.718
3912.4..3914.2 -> 15.77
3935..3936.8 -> 4.275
